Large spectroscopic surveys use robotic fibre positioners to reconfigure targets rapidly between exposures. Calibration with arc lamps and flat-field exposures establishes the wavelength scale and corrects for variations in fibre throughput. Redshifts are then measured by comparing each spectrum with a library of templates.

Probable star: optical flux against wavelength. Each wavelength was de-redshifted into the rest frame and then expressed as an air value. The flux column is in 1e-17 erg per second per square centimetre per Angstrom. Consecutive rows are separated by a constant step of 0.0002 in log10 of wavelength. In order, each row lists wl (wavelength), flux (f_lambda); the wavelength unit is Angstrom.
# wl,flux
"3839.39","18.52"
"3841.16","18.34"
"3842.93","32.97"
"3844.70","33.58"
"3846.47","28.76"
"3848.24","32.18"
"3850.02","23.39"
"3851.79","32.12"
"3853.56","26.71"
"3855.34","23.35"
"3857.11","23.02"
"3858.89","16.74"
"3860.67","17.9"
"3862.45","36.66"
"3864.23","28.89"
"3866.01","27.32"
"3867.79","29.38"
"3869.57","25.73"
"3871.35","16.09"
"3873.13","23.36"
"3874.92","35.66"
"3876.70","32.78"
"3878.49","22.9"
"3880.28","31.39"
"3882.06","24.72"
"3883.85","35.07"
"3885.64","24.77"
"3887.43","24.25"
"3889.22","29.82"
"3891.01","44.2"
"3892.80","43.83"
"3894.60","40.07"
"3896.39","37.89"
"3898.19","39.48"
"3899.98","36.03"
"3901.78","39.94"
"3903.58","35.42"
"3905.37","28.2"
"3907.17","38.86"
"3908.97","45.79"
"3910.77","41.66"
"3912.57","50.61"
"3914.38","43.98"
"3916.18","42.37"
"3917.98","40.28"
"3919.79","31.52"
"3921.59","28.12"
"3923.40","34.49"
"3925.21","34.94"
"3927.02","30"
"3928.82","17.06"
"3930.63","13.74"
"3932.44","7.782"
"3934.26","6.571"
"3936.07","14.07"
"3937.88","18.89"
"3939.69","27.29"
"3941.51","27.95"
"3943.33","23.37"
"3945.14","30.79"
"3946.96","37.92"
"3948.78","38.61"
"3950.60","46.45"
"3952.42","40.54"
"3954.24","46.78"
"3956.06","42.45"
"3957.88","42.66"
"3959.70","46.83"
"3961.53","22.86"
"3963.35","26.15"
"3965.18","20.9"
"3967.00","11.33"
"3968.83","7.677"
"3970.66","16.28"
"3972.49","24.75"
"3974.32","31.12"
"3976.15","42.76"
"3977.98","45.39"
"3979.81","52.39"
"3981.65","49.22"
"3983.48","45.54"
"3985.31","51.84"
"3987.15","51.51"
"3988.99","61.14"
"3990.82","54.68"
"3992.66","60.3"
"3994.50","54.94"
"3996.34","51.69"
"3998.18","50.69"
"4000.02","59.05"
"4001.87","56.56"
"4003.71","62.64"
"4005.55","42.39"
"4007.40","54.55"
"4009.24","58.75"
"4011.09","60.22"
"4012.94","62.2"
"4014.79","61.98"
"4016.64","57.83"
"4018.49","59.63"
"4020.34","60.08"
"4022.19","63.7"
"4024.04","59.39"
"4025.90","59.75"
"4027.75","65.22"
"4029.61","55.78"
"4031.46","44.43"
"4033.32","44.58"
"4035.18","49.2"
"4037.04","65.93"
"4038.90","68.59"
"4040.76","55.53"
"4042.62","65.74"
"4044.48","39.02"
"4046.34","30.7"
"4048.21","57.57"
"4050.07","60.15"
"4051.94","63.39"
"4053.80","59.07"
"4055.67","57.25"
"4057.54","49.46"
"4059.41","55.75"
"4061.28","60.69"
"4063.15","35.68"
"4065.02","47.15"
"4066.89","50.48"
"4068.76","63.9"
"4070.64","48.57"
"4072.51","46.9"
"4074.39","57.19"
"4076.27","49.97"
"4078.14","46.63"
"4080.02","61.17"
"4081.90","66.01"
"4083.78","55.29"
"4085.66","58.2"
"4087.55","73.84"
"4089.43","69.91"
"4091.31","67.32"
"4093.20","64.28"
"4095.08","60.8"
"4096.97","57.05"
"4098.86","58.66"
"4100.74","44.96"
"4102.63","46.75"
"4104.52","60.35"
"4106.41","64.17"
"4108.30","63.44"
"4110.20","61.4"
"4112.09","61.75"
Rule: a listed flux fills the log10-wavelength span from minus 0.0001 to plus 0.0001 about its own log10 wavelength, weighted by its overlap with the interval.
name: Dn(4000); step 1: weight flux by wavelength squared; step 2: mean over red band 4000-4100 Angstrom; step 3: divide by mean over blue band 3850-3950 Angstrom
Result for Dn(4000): 2.0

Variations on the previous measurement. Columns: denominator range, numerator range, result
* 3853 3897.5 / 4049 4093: 2.16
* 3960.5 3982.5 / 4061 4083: 1.89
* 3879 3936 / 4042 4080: 1.74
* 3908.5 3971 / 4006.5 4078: 1.93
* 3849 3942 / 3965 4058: 1.82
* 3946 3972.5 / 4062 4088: 1.81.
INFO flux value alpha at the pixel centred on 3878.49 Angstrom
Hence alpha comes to 22.9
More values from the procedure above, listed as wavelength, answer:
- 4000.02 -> 59.05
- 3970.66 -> 16.28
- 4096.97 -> 57.05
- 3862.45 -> 36.66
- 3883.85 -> 35.07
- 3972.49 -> 24.75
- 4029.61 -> 55.78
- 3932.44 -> 7.782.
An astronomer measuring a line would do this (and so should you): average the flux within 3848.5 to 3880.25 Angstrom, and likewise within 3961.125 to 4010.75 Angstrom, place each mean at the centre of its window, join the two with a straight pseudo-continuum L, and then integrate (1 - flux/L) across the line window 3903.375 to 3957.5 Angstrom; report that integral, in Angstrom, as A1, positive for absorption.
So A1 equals 4.90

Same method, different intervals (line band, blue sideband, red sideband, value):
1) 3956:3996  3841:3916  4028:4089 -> 4.7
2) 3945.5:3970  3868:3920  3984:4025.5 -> 7.4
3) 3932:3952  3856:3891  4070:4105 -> 5.9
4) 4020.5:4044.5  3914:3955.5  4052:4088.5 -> -4.7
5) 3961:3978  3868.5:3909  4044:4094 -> 7.6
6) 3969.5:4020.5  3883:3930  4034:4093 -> -3.8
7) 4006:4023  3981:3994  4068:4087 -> -1.6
